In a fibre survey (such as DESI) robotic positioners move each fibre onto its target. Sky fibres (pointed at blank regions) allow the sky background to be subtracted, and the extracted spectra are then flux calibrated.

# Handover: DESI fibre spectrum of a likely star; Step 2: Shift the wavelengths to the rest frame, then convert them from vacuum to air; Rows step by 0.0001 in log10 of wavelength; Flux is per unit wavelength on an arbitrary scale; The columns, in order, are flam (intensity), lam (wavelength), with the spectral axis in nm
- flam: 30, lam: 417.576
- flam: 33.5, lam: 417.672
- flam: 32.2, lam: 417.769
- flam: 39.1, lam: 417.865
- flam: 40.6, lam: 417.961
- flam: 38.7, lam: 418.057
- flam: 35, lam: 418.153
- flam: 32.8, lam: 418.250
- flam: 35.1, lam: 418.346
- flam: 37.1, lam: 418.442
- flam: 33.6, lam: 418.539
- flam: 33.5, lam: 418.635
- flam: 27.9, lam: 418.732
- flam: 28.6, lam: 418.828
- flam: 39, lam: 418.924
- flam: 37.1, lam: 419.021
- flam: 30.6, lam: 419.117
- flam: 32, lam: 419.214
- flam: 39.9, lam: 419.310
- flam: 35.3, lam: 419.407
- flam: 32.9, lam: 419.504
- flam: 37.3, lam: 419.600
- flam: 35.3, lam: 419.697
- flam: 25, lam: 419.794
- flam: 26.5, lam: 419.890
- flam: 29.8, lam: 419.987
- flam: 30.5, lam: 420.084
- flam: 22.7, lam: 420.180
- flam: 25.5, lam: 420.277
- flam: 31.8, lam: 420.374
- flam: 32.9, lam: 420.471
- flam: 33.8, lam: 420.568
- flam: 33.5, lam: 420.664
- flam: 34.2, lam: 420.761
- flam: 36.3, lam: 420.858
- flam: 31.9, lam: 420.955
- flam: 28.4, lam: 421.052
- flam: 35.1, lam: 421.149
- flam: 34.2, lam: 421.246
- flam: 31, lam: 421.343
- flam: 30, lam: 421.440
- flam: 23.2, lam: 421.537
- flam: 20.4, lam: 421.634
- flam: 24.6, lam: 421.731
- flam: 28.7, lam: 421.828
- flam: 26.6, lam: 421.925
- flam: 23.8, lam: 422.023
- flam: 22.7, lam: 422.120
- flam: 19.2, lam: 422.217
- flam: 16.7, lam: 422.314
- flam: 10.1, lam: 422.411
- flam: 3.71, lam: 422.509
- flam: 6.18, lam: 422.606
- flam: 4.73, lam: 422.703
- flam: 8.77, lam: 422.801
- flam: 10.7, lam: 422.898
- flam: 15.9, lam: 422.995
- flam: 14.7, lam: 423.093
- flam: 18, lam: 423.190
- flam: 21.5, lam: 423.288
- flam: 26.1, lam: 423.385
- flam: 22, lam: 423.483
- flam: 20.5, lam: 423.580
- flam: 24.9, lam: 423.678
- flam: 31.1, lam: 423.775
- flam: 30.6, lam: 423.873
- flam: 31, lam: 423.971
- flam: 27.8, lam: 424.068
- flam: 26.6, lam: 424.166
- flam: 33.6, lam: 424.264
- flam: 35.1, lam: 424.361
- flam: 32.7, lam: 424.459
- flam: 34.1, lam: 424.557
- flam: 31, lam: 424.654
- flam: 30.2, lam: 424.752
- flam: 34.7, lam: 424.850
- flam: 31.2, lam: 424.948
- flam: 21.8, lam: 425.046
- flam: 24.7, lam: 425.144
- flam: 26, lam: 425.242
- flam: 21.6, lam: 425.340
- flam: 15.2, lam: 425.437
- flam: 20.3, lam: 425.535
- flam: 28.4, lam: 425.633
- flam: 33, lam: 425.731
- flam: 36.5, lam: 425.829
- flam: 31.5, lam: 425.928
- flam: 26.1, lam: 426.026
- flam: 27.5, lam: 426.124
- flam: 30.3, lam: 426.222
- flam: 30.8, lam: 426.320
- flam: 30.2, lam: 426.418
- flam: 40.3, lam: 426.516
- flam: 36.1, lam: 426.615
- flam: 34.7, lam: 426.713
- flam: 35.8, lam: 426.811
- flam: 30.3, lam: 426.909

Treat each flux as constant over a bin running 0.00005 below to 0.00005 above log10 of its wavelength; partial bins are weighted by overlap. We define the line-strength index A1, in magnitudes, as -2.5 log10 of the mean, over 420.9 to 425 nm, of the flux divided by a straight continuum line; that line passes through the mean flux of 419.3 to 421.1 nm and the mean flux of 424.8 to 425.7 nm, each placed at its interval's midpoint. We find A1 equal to 0.152 mag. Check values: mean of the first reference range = 31.6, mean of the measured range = 24.2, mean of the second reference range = 25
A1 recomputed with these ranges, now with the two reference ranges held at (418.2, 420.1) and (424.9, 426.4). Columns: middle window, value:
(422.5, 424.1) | 0.46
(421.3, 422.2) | 0.20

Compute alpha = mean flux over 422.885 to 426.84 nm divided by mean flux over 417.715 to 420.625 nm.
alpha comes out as 0.84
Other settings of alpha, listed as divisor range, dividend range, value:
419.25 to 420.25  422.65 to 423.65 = 0.52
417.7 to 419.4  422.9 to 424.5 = 0.73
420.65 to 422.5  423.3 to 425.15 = 1.10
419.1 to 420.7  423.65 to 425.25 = 0.95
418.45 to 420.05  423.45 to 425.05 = 0.90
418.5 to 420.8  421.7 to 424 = 0.60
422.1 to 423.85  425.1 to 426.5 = 1.66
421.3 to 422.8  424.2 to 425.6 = 1.47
